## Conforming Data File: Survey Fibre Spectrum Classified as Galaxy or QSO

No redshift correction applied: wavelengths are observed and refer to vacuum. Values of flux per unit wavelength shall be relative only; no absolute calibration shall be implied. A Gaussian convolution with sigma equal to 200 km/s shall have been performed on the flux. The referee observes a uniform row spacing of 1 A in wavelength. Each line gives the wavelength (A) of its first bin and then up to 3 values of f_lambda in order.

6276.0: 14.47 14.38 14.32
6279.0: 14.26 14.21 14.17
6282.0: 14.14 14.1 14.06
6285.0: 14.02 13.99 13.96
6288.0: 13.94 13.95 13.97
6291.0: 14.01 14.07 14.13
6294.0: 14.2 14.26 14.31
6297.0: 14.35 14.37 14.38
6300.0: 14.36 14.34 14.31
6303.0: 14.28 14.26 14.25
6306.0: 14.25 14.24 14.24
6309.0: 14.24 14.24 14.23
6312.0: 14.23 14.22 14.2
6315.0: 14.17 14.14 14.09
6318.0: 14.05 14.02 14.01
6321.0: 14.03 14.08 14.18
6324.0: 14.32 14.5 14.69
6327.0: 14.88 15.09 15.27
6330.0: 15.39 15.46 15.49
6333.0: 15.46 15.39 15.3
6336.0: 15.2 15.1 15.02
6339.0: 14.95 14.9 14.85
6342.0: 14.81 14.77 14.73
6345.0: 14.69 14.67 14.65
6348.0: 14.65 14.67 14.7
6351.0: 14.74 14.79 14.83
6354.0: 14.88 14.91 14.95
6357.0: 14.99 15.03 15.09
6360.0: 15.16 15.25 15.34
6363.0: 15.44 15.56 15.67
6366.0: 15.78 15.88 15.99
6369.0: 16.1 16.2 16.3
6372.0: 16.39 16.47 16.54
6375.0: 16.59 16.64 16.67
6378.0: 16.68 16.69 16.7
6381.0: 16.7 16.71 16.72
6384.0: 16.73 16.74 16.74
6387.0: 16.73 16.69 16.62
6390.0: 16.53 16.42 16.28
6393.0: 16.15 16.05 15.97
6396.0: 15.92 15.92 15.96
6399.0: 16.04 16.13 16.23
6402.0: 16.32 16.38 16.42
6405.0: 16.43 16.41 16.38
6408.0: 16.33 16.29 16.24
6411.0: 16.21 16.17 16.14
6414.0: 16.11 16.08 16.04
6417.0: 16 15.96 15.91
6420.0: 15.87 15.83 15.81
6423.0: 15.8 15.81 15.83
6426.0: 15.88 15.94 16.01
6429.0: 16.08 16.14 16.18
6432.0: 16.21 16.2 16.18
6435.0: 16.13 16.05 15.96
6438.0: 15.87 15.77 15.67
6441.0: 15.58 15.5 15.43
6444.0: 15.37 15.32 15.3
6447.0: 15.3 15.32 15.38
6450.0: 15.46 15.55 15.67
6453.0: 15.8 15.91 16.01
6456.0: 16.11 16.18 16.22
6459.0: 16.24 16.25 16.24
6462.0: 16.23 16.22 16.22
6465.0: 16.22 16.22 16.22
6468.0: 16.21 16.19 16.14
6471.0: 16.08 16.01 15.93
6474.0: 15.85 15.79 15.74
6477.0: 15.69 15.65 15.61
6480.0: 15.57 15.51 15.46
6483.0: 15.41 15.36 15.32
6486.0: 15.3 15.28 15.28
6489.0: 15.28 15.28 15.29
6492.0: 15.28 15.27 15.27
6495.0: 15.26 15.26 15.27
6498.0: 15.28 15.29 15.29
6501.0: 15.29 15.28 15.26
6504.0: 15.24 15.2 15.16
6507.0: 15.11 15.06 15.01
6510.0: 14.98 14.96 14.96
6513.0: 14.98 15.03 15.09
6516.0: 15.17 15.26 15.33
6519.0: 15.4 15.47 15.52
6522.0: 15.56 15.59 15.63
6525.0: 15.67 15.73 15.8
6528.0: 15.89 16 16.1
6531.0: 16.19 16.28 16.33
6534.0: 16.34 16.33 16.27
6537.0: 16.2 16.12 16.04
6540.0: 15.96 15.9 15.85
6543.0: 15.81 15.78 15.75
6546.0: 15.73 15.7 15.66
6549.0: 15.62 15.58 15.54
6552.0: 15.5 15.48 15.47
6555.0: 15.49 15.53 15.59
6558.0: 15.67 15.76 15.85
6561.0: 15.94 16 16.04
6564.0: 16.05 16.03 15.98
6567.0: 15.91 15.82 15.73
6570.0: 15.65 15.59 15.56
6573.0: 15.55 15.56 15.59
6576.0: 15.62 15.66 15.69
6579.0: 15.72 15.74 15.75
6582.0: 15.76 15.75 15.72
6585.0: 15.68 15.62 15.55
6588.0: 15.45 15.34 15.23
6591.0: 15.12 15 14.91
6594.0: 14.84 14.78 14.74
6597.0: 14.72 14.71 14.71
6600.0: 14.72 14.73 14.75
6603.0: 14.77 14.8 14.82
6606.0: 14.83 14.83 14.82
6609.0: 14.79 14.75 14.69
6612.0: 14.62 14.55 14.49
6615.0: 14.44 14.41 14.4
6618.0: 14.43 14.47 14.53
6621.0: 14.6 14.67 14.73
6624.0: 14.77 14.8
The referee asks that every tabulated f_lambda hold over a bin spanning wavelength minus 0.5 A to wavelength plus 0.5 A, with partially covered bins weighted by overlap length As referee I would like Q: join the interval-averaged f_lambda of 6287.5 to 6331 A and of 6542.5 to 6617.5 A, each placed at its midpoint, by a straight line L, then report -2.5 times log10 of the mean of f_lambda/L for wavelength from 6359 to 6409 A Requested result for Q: -0.12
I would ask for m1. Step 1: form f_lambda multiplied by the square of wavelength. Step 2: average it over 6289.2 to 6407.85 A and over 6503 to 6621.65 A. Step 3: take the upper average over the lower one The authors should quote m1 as 1.1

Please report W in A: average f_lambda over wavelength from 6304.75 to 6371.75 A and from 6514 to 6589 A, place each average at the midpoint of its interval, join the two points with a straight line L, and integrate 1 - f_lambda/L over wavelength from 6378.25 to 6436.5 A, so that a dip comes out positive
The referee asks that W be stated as -4.2 A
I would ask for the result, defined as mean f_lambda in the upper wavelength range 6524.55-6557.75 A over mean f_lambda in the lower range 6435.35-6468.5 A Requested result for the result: 1.0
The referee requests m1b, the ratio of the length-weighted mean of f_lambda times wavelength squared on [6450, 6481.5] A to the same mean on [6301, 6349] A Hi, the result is 1.1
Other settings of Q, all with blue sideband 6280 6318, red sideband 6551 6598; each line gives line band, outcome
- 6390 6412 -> -0.11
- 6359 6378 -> -0.10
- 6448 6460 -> -0.06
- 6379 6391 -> -0.14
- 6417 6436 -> -0.08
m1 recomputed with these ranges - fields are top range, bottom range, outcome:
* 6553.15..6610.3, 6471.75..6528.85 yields 1.03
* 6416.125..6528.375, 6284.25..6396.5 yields 1.08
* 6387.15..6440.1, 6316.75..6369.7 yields 1.10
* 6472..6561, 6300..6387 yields 1.08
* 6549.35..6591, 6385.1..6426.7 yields 1.02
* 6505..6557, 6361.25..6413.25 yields 1.00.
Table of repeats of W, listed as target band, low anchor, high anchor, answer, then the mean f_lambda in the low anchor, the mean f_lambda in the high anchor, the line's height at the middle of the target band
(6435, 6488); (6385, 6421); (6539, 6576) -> 0.85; 16.2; 15.7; 16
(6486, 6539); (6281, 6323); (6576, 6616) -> -2.39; 14.2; 15.1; 14.8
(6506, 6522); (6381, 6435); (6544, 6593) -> 0.68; 16.2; 15.6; 15.8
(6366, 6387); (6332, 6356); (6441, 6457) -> -1.91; 14.9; 15.6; 15.1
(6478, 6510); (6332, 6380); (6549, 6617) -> 0.13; 15.4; 15.3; 15.4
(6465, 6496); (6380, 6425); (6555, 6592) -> 0.70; 16.2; 15.7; 16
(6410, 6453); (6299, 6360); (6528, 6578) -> -1.85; 14.6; 15.8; 15.2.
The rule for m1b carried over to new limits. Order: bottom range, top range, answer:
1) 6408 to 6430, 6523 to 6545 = 1.04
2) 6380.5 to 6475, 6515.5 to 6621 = 1.00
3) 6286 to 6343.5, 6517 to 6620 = 1.15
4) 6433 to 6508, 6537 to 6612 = 1.02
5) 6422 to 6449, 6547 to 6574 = 1.03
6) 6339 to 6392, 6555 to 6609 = 1.05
